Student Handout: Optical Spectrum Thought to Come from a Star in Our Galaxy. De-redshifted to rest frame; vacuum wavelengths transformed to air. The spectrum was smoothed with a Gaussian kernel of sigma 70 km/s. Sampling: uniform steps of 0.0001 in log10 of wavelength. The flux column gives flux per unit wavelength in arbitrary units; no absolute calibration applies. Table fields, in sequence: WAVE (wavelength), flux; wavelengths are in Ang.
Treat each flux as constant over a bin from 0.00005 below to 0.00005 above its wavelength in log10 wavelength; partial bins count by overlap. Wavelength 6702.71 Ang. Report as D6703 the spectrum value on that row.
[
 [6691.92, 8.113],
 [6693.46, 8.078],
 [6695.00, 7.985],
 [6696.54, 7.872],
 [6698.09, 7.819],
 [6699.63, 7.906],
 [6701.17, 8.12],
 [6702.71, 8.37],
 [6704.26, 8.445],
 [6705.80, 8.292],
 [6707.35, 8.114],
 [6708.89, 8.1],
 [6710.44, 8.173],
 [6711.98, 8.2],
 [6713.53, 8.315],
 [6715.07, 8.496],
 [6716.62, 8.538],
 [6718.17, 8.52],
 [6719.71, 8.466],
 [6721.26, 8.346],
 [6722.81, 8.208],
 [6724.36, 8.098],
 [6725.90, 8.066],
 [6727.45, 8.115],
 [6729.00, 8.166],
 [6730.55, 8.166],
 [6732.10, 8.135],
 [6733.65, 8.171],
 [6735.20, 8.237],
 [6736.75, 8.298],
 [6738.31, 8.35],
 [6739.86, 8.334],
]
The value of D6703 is 8.37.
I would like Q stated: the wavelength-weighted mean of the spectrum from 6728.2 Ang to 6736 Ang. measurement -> 8.18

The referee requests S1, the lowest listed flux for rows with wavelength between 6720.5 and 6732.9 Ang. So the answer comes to 8.066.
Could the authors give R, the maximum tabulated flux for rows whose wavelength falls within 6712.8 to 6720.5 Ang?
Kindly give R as 8.538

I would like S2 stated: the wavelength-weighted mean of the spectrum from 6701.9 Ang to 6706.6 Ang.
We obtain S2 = 8.36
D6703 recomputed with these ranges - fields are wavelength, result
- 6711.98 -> 8.2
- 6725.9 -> 8.066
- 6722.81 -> 8.208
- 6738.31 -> 8.35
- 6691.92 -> 8.113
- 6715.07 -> 8.496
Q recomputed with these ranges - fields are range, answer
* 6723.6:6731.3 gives 8.13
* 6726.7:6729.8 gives 8.14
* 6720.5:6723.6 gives 8.27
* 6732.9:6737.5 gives 8.24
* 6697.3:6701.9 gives 7.94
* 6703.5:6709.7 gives 8.23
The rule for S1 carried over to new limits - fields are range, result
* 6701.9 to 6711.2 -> 8.1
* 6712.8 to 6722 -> 8.315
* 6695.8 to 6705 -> 7.819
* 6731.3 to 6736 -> 8.135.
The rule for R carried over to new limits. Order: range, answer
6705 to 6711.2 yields 8.292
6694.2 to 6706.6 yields 8.445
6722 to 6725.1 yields 8.208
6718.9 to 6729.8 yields 8.466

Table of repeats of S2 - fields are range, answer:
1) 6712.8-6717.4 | 8.45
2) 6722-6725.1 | 8.15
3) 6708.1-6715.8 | 8.26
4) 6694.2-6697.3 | 7.94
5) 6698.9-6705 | 8.21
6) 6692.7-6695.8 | 8.04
